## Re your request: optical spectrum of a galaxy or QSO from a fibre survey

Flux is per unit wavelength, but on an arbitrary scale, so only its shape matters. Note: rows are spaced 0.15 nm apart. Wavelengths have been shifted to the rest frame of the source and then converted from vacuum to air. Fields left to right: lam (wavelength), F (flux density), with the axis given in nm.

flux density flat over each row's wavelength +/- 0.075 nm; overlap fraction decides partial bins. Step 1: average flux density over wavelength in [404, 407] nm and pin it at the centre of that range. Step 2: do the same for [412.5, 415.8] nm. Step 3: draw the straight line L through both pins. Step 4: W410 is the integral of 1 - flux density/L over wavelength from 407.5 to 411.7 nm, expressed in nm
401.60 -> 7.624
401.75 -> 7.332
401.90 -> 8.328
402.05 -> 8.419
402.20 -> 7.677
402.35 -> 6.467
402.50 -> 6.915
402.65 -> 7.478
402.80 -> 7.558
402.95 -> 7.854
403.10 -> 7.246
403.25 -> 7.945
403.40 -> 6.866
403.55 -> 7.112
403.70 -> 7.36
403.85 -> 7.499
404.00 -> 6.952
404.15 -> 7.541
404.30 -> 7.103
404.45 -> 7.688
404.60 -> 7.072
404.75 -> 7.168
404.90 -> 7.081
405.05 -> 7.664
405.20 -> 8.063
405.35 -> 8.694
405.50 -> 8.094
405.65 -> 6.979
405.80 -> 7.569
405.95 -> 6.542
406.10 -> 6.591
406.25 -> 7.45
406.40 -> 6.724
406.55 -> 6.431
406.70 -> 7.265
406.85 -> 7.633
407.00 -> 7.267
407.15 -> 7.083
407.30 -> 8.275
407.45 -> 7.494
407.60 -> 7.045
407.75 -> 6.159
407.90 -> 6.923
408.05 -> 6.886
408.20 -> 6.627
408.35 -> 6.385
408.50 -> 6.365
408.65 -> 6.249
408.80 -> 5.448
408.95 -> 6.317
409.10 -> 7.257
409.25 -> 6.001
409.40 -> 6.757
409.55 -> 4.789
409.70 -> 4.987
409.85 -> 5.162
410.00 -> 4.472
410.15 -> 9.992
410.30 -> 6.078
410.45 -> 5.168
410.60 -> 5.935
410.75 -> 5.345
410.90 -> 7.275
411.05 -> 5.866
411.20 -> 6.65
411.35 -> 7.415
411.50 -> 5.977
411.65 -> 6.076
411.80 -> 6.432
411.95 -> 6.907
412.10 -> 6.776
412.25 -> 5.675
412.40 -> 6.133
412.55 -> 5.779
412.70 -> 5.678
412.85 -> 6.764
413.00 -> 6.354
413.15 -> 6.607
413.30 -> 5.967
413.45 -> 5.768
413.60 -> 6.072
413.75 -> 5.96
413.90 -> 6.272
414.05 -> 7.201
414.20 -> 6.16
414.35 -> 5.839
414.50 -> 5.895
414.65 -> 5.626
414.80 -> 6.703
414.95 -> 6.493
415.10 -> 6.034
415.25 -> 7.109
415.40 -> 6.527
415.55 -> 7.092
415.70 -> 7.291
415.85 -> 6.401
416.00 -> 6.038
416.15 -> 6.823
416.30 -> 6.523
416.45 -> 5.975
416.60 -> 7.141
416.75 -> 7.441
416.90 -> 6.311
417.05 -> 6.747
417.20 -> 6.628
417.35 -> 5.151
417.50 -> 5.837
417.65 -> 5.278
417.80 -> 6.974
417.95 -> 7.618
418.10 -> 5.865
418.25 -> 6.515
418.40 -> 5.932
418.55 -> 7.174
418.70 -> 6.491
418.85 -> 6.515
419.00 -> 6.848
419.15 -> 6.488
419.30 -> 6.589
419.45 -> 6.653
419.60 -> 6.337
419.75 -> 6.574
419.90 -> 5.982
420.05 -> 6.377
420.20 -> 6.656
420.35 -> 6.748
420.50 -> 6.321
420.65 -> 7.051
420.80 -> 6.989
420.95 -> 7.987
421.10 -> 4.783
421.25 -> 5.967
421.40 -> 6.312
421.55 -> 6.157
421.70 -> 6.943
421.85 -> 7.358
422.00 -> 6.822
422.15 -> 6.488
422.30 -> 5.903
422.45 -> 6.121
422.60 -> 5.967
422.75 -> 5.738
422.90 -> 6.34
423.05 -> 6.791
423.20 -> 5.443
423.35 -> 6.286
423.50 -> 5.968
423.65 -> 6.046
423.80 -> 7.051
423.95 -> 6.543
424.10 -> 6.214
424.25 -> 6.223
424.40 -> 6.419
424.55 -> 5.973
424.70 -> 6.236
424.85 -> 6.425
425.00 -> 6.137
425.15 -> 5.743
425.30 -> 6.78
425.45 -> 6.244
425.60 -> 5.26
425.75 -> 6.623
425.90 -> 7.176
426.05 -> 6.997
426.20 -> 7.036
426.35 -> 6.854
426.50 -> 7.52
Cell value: 0.351 nm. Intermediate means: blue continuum 7.32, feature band 6.28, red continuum 6.33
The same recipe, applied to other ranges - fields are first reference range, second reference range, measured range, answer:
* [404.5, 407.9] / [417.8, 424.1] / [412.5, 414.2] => 0.16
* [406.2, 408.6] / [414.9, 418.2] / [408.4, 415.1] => 0.56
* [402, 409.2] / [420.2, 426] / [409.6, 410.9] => 0.19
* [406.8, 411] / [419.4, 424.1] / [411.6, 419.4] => 0.05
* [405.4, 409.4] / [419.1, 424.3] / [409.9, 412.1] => 0.12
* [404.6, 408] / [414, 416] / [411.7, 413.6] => 0.13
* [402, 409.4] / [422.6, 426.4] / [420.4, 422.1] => -0.04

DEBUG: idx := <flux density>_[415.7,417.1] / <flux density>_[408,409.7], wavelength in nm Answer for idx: 1.07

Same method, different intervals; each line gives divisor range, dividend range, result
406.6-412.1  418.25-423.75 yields 0.99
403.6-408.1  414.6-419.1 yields 0.89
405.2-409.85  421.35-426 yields 0.93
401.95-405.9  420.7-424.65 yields 0.85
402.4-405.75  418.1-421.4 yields 0.87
